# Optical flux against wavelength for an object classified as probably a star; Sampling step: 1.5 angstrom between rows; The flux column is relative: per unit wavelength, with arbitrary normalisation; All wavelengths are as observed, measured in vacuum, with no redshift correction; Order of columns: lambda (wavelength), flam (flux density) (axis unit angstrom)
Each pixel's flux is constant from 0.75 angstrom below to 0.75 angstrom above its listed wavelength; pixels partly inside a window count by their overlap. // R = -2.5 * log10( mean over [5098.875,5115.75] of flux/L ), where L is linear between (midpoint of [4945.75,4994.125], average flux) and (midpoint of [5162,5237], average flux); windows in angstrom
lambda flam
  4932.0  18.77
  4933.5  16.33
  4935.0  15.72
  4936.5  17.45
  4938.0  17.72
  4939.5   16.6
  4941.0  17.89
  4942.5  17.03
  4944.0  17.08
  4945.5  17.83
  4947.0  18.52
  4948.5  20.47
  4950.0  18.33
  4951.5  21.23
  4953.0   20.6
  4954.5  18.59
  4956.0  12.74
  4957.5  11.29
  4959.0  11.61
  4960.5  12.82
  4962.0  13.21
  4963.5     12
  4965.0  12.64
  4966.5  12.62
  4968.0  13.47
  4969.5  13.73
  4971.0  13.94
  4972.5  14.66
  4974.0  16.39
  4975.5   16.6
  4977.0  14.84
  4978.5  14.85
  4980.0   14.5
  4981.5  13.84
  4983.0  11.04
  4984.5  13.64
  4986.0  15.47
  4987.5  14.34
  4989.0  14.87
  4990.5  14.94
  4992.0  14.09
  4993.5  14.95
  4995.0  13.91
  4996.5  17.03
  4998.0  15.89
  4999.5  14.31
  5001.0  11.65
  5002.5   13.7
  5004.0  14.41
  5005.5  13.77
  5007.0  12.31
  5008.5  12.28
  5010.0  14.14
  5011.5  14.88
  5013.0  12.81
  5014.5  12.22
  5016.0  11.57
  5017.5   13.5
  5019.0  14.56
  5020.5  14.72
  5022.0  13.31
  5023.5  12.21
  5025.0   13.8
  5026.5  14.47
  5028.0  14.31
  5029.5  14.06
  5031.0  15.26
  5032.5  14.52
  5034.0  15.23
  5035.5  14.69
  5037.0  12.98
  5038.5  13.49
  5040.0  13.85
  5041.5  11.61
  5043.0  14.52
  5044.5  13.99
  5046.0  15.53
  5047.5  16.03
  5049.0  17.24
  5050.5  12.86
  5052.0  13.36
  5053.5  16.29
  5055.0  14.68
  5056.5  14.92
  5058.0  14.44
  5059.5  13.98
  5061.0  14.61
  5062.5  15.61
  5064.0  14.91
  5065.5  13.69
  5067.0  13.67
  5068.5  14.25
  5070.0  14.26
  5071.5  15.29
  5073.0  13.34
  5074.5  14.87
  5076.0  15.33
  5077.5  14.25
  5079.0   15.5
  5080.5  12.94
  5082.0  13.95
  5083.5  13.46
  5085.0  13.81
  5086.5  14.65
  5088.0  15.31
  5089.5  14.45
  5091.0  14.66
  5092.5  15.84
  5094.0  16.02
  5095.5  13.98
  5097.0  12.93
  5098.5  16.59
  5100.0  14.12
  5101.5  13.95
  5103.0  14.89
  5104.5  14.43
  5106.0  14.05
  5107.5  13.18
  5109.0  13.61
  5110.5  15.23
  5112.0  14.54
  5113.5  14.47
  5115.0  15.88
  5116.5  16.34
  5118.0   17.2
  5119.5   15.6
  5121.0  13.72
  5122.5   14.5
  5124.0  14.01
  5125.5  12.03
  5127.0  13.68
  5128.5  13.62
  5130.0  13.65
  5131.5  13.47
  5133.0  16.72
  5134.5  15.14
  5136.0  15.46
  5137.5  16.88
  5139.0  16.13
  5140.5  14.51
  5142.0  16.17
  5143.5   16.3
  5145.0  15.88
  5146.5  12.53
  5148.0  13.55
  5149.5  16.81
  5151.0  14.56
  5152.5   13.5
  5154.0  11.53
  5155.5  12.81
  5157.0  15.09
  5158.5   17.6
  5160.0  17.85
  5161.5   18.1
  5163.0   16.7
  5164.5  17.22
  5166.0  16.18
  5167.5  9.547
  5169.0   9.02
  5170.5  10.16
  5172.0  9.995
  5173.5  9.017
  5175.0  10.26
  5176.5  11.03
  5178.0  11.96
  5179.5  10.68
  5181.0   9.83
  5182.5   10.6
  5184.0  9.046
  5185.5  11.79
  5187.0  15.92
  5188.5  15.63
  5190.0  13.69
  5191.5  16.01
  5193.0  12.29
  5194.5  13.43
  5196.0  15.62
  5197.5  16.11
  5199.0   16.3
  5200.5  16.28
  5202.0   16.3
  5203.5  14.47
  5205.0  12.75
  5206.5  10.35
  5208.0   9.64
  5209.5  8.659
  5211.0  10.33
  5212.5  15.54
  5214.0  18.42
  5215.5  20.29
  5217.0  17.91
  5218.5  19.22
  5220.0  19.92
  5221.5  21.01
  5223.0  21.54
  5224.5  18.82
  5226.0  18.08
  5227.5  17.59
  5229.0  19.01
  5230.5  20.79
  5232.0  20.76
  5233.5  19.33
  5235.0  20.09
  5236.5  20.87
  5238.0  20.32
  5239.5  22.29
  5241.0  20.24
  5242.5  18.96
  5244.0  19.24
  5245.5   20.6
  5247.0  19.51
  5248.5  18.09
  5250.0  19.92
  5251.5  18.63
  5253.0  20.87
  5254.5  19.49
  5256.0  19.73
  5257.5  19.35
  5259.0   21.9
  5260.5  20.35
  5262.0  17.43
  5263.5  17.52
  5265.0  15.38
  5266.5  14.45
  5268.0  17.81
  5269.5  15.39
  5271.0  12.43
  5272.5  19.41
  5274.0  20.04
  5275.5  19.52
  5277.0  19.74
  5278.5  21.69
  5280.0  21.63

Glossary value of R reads 0.04 mag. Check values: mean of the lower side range 14.9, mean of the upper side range 14.9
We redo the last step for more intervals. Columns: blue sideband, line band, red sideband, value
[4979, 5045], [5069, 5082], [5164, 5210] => -0.08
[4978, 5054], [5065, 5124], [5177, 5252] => 0.03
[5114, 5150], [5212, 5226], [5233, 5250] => -0.01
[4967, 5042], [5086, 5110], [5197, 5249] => 0.08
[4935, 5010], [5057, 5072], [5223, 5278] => 0.13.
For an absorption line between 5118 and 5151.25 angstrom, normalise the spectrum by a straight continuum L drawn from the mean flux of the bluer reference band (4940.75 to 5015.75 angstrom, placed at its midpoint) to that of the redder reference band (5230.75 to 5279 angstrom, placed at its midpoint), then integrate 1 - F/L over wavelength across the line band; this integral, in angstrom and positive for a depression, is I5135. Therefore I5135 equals 4.6 angstrom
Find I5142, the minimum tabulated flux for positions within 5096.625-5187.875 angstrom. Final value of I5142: 9.017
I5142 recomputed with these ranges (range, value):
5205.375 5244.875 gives 8.659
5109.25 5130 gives 12.03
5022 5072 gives 11.61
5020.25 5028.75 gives 12.21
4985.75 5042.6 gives 11.57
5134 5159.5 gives 11.53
